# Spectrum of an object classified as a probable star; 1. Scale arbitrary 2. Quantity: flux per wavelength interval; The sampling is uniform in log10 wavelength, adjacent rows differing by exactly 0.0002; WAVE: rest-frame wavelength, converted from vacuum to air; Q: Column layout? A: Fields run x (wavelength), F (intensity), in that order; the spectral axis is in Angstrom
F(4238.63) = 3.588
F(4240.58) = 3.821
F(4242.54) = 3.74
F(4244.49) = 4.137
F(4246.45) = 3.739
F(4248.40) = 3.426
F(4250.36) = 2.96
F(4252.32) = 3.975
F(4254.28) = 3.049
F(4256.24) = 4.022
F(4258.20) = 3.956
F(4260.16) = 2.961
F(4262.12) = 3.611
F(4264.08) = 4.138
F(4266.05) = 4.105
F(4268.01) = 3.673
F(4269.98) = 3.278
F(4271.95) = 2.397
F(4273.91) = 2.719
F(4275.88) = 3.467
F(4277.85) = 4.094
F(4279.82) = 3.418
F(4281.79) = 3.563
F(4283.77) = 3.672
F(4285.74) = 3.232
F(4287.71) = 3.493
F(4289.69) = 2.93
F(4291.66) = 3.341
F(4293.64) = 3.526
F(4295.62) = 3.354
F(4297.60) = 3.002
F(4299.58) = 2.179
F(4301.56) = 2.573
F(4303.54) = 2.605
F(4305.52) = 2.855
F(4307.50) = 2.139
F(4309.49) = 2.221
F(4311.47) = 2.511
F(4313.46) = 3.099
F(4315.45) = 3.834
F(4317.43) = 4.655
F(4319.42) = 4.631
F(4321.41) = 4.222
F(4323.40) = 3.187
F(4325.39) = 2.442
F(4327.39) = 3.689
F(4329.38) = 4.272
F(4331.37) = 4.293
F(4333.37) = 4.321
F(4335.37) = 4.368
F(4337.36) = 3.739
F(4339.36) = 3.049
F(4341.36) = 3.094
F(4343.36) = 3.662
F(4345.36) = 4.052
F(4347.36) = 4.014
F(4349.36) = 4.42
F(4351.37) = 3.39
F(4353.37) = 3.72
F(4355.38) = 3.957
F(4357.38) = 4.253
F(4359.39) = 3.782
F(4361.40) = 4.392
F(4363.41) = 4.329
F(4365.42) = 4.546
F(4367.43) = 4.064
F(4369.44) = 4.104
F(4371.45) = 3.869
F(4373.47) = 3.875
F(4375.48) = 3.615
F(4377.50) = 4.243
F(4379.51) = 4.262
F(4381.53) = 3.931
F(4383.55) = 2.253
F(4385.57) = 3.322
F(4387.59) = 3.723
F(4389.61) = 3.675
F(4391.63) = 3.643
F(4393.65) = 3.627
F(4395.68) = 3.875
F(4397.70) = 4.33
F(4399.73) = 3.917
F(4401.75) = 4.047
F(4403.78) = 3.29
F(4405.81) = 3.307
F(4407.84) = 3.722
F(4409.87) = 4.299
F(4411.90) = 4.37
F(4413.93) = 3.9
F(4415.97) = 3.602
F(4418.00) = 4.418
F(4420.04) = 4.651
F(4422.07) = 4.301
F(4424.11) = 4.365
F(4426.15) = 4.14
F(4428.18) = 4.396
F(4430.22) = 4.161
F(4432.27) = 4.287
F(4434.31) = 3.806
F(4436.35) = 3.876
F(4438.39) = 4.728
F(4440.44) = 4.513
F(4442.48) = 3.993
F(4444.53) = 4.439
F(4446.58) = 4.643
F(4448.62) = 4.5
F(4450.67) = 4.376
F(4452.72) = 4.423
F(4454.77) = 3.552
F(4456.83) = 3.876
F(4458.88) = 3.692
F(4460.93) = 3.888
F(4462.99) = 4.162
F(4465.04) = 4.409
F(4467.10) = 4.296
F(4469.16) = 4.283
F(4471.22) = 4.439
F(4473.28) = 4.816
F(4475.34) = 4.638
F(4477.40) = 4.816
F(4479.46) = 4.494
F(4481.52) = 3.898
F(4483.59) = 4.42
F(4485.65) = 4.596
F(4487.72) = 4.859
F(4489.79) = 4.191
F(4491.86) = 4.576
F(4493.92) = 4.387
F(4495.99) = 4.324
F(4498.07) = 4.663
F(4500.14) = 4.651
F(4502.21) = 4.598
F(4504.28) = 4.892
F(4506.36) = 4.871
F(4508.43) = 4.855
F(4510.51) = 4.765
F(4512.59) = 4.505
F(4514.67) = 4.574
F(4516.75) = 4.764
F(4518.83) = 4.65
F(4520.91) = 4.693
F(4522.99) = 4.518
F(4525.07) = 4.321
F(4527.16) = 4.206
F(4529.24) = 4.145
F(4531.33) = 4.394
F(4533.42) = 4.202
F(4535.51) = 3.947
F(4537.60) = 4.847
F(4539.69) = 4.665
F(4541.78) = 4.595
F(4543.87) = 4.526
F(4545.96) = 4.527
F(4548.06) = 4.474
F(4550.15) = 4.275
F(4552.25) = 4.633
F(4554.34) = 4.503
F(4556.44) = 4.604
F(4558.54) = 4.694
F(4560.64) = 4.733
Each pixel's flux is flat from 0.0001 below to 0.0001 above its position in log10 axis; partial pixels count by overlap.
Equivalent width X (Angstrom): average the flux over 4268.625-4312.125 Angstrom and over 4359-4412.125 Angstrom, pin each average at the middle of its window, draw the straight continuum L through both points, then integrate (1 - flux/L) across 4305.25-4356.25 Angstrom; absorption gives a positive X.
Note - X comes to -3.4 Angstrom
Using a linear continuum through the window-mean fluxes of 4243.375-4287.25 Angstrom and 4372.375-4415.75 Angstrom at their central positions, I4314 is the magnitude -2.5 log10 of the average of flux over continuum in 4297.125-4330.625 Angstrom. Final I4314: 0.136 mag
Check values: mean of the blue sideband 3.53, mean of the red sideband 3.77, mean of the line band 3.2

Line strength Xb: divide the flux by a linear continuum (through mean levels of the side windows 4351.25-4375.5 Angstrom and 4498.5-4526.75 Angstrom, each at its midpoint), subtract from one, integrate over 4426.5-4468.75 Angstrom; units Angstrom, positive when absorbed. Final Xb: 1.7 Angstrom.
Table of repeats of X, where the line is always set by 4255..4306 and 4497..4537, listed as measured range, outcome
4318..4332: -1.13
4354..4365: -1.25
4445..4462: 0.32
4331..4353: -1.24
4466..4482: -0.60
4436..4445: -0.41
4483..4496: -0.28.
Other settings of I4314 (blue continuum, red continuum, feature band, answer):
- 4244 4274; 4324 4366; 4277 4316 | 0.20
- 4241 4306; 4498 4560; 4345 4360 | -0.06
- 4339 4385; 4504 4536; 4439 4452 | -0.05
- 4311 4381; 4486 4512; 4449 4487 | 0.05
